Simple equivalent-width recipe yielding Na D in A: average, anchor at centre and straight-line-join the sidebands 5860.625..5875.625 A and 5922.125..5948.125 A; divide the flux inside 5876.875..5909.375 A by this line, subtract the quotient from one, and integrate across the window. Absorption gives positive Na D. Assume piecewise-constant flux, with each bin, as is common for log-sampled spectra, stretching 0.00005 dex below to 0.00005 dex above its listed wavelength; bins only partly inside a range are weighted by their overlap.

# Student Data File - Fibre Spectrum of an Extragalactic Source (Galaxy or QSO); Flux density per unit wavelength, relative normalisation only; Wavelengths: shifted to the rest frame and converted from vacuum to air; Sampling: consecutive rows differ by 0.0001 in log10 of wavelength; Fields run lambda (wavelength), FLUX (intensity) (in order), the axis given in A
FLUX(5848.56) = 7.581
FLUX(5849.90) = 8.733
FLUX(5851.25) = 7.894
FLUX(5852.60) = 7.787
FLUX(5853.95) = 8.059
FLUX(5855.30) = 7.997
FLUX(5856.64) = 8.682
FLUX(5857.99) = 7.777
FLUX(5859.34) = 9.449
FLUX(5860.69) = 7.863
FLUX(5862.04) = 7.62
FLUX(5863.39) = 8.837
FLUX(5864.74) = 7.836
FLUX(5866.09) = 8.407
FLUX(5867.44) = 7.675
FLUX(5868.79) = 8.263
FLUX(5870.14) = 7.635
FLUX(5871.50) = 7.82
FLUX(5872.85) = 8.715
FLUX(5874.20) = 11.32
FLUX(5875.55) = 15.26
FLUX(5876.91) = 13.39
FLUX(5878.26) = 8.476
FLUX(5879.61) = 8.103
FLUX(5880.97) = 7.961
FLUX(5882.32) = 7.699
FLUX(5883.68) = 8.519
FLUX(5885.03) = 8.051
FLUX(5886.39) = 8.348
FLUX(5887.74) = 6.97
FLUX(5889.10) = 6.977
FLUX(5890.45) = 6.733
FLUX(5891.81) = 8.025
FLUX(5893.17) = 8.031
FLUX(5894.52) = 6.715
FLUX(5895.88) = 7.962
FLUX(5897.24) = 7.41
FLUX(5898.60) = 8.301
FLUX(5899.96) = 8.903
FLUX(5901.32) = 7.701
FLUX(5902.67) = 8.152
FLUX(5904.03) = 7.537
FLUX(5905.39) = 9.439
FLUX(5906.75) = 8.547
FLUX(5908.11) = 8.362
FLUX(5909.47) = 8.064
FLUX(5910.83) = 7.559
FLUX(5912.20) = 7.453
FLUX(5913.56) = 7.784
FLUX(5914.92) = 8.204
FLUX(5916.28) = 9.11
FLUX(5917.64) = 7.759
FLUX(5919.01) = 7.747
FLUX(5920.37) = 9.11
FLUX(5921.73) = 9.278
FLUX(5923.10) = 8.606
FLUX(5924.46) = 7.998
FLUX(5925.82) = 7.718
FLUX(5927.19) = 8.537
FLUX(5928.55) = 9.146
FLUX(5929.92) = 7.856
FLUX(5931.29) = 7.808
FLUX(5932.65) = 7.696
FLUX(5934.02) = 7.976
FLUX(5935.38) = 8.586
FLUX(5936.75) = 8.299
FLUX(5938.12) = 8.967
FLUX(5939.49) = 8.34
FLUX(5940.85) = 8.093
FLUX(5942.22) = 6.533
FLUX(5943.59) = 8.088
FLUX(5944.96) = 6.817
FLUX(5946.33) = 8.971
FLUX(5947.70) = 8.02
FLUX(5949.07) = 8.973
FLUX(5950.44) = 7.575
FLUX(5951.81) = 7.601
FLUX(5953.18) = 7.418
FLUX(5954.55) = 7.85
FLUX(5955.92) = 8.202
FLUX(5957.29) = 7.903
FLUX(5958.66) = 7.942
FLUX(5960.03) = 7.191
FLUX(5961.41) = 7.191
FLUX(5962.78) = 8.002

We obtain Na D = 1.64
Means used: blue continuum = 8.73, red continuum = 8.12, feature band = 8.08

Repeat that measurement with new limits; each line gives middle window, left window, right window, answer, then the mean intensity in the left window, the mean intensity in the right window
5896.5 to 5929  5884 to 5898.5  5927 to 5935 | -1.5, 7.58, 8.17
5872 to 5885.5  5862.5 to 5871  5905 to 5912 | -2.7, 8.09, 8.28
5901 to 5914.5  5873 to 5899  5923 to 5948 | 0.5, 8.65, 8.1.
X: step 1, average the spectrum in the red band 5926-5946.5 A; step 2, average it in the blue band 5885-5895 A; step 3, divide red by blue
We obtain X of 1.08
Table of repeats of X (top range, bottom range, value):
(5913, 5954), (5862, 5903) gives 0.96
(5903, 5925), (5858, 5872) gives 1.02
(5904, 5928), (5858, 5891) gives 0.96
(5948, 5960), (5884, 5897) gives 1.05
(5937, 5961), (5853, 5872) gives 0.97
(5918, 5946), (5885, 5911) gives 1.03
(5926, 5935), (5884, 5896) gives 1.08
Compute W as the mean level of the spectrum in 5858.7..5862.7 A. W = 8.3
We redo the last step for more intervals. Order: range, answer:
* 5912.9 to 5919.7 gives 8.13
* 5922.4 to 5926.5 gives 8.11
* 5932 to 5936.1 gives 8.09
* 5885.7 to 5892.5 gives 7.41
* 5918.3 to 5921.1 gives 8.44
